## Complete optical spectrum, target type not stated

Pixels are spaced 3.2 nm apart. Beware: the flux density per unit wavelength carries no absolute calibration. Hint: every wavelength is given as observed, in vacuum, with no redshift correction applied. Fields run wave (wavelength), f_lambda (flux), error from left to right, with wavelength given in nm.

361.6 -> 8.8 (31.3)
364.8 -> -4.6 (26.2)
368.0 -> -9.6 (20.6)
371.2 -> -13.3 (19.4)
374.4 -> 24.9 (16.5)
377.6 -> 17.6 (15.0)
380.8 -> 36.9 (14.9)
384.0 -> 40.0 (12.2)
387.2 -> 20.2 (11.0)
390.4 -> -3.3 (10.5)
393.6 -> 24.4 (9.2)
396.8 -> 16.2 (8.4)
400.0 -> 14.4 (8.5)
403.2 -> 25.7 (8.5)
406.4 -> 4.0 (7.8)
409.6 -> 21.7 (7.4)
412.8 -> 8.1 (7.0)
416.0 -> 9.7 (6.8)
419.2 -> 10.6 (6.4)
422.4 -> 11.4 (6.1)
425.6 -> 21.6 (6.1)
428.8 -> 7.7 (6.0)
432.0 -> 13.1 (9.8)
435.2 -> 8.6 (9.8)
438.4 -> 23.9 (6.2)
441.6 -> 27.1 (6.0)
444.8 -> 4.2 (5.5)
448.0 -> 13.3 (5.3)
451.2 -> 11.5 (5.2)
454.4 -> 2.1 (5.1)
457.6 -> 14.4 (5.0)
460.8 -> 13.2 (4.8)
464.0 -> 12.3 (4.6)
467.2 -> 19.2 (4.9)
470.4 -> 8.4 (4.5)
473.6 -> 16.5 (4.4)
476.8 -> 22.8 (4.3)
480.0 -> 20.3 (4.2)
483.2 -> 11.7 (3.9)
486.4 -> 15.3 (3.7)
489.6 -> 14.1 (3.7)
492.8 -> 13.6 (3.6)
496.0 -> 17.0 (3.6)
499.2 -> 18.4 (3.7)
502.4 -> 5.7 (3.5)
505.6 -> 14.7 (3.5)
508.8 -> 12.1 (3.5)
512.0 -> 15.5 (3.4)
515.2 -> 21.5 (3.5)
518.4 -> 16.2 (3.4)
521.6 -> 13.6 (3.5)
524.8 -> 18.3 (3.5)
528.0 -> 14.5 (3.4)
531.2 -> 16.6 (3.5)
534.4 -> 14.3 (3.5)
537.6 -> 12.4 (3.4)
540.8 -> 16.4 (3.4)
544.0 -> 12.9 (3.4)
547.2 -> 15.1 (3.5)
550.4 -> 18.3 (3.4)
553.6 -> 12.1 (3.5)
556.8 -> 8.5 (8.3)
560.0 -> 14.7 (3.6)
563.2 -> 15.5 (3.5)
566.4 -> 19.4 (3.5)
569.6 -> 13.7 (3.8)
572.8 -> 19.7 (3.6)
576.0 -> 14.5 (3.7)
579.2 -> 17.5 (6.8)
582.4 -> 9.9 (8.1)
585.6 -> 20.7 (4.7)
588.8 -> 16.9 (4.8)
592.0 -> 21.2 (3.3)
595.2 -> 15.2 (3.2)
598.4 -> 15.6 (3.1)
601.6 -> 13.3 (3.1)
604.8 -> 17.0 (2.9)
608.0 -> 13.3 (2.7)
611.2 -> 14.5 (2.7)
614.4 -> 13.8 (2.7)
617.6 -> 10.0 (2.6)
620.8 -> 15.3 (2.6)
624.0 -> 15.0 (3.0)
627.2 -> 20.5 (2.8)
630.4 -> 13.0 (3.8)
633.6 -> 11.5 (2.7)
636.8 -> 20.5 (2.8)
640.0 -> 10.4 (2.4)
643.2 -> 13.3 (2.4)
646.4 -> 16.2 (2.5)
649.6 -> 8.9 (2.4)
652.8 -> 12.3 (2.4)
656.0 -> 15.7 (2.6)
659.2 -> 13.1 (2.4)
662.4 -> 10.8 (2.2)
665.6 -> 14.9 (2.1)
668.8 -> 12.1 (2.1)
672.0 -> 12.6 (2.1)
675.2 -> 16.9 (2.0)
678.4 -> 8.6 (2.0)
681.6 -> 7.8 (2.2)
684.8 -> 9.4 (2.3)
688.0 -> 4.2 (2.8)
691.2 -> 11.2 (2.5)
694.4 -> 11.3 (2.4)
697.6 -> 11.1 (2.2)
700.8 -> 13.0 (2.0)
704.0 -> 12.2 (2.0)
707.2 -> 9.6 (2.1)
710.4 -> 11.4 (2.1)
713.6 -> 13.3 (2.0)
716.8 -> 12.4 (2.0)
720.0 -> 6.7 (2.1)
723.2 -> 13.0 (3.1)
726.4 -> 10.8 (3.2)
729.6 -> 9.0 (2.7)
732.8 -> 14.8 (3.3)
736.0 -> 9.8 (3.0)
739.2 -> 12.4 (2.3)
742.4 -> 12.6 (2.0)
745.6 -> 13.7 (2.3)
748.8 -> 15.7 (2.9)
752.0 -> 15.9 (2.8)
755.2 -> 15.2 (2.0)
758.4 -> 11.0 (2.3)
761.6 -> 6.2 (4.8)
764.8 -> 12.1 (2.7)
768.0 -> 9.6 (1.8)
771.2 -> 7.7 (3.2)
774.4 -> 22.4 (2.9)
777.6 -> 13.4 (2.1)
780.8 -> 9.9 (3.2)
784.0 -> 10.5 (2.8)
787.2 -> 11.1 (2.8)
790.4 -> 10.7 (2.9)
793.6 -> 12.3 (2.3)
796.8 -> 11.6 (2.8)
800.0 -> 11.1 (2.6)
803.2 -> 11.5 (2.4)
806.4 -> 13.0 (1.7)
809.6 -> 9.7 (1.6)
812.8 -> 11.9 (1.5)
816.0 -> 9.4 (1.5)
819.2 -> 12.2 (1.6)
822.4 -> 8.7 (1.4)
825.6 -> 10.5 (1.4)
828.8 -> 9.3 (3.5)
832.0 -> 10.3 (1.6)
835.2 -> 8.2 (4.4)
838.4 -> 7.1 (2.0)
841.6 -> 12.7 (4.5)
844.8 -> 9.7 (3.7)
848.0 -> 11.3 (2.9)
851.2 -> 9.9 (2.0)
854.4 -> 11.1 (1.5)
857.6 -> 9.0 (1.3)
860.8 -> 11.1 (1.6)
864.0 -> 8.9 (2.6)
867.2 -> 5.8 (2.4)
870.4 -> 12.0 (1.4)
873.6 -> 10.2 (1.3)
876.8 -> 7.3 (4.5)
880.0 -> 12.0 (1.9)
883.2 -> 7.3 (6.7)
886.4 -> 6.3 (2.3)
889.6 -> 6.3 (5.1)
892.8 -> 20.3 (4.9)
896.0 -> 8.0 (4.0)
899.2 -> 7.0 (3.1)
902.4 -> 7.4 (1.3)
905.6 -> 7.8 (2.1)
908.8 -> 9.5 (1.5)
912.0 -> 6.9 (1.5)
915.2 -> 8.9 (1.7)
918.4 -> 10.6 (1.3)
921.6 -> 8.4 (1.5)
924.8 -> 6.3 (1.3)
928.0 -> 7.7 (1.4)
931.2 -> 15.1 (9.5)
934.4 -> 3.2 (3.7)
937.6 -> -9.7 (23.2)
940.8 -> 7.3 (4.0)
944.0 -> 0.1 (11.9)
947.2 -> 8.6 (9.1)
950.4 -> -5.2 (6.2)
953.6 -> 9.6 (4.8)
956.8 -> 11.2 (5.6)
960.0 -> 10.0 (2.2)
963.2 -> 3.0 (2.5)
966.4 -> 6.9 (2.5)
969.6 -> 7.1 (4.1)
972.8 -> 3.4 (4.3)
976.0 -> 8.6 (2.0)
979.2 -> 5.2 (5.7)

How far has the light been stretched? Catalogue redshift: 0.18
